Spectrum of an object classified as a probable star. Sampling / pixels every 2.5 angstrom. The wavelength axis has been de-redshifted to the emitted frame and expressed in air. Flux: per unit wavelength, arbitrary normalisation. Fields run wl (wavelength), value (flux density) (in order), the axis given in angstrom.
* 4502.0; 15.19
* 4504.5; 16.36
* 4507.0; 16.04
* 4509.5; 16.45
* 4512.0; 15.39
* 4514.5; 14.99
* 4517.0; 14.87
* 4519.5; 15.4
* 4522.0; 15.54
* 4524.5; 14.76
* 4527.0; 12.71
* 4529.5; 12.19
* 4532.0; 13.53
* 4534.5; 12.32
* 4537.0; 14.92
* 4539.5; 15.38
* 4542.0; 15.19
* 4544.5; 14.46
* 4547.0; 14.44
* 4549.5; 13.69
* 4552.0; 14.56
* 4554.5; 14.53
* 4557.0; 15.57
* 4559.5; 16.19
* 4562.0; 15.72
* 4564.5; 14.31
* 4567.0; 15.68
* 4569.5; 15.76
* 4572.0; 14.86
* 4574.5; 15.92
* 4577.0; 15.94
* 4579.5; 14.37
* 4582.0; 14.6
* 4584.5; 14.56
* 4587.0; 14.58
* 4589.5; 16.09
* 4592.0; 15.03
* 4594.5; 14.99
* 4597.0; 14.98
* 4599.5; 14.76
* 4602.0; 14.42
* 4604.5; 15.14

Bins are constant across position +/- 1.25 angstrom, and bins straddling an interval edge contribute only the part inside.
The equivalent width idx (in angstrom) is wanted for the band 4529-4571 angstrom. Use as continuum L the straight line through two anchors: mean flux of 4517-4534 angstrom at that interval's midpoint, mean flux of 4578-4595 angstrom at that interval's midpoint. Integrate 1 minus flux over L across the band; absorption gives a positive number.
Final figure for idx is -0.8 angstrom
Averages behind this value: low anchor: 14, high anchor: 14.9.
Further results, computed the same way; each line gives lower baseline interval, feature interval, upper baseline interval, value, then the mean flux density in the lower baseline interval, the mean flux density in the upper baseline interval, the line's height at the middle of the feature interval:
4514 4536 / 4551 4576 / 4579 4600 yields -1.3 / 14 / 14.9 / 14.5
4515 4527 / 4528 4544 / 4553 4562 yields 1.3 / 14.9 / 15.4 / 15.1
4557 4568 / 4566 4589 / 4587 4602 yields 0.2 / 15.5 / 15.1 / 15.3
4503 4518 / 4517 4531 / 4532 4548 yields 0.9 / 15.7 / 14.4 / 15.1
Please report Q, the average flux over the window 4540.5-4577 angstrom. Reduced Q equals 15.1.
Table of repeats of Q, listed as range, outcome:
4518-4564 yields 14.5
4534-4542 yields 14.5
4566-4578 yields 15.6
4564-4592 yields 15.2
